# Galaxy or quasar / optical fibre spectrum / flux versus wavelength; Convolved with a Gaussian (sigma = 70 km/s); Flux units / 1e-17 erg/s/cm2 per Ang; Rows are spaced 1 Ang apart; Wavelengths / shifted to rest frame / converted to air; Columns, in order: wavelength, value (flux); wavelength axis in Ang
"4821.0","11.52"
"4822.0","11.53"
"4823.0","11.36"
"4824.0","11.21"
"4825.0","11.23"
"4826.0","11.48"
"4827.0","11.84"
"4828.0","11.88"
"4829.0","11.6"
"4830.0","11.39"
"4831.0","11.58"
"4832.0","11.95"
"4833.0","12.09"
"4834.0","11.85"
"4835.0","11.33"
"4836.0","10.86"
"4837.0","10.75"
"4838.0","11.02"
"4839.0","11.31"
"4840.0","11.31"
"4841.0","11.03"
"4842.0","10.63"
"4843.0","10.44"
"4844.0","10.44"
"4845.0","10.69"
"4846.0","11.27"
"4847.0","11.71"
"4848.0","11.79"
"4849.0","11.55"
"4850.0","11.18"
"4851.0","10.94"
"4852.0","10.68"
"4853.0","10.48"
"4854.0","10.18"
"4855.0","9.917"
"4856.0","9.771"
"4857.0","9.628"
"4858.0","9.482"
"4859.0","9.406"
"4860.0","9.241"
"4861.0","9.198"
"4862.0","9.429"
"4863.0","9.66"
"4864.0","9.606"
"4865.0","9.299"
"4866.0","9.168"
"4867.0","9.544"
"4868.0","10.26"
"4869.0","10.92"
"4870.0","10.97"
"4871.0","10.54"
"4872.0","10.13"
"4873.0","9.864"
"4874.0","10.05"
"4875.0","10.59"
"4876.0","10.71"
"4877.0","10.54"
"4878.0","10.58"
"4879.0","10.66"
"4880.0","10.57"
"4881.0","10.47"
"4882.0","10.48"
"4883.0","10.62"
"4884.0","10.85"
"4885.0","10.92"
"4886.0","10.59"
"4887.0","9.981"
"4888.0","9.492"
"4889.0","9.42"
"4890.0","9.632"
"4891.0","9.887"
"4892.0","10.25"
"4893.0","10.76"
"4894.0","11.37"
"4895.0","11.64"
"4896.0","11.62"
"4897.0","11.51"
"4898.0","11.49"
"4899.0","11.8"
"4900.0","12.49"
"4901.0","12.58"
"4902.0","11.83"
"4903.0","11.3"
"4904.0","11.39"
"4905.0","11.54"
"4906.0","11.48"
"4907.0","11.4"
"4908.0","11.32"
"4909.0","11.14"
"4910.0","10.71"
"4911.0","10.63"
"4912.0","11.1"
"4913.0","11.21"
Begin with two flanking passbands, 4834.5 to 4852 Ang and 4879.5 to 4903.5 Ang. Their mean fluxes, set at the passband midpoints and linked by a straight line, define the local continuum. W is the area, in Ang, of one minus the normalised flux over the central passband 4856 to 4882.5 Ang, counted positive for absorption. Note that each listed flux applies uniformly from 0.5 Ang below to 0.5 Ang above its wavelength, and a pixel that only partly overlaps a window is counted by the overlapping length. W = 2.27 Ang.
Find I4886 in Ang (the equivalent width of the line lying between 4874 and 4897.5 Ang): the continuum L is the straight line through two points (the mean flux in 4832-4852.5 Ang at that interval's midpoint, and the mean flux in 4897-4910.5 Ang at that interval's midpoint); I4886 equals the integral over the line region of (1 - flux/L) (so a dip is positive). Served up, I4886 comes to 1.8 Ang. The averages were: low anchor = 11.2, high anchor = 11.6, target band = 10.6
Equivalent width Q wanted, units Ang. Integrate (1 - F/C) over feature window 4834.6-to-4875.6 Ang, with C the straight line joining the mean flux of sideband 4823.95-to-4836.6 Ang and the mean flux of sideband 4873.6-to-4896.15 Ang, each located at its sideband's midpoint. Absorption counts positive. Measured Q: 2.5 Ang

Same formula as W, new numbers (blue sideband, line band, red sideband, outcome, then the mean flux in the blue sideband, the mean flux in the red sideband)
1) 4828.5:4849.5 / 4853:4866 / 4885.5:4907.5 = 1.9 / 11.3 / 11.1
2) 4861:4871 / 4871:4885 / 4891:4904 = 0.0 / 9.87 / 11.5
